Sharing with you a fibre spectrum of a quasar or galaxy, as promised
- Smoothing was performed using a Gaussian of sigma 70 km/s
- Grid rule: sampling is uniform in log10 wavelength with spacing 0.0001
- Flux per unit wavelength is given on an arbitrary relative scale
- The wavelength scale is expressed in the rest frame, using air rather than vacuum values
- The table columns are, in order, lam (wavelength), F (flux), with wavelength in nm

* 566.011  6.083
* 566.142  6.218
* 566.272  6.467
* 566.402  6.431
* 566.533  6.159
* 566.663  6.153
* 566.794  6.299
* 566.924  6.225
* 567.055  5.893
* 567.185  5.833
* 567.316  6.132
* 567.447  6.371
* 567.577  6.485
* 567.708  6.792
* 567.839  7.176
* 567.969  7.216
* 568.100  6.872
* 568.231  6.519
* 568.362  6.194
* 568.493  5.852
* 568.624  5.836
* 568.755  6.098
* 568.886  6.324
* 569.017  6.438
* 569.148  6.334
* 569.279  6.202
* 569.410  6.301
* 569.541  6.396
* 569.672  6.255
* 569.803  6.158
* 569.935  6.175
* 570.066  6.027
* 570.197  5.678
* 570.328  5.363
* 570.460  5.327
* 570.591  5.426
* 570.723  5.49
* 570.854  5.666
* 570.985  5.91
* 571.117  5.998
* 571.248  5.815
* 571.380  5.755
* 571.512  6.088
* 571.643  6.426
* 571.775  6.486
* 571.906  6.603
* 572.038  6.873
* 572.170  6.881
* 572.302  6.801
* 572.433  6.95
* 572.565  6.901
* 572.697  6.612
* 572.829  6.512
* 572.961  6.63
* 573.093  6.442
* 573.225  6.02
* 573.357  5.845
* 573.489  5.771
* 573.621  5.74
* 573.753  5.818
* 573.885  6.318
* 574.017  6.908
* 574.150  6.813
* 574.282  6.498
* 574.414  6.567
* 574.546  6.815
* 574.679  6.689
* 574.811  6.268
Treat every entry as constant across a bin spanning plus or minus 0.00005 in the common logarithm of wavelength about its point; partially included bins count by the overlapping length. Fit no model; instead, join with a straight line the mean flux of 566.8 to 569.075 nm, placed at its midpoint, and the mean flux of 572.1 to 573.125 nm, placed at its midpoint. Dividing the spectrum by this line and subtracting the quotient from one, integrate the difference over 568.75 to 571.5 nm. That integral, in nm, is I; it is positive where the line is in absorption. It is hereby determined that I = 0.24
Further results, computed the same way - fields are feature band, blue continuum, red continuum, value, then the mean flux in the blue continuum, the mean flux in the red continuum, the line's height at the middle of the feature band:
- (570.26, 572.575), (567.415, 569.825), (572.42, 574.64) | 0.100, 6.42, 6.41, 6.41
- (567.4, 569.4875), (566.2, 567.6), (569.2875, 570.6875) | -0.128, 6.22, 5.91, 6.06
